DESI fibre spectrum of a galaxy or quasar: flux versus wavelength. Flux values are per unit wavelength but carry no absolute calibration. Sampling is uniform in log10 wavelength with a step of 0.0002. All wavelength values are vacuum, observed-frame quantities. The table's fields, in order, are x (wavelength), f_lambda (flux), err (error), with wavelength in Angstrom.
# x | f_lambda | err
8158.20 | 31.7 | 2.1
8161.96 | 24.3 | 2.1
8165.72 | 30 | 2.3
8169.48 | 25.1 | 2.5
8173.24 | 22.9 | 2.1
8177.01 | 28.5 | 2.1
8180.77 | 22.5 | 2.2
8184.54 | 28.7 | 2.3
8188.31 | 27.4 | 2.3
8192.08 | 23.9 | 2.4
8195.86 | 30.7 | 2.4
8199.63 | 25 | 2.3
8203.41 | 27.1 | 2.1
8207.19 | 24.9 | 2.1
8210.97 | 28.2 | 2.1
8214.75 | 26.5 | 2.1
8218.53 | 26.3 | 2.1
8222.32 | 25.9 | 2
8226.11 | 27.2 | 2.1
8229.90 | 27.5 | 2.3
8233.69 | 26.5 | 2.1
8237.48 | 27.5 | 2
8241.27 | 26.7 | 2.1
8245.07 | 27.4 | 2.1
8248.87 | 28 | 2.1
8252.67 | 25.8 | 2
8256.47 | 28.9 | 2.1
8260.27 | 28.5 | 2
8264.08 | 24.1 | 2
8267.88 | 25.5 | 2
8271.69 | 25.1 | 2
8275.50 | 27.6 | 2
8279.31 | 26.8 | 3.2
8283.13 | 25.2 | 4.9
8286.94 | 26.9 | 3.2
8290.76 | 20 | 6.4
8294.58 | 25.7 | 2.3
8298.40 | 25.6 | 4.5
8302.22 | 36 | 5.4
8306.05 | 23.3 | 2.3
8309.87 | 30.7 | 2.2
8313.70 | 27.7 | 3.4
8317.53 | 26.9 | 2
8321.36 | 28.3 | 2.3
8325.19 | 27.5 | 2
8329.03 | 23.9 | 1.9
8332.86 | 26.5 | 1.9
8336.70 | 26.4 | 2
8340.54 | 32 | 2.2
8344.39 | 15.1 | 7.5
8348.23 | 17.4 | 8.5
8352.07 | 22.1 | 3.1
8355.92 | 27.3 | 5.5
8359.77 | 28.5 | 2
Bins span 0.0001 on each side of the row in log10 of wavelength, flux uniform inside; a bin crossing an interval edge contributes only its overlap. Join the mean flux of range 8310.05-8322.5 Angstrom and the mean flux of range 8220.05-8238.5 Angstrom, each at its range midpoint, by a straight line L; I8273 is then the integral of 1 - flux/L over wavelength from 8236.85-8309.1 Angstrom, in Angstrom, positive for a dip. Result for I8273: 2.2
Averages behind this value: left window 26.9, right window 28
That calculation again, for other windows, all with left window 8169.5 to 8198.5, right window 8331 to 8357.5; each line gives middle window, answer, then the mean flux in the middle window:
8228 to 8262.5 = -2.8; 27.4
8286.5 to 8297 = 0.3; 23.9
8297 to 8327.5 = -5.0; 28.2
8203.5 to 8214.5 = -0.3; 26.6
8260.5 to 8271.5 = -0.2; 25.4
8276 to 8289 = -0.9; 26.4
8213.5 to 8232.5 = -0.8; 26.7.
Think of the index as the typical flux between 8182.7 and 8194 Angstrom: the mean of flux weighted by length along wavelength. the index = 26.7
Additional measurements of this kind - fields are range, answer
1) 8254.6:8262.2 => 28.7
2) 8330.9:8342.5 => 28.2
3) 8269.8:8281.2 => 26.5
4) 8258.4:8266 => 26.3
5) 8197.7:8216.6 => 26.4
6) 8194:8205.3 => 27.6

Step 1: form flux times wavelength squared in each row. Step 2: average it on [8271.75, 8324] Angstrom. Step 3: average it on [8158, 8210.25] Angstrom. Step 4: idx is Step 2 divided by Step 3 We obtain 1.04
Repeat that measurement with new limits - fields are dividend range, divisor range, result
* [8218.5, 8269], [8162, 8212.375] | 1.03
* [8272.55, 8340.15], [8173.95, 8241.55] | 1.03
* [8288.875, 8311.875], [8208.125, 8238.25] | 1.02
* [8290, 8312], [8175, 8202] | 1.05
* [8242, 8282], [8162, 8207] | 1.03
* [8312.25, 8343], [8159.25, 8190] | 1.07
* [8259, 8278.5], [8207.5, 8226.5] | 0.99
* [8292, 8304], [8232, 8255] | 1.07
